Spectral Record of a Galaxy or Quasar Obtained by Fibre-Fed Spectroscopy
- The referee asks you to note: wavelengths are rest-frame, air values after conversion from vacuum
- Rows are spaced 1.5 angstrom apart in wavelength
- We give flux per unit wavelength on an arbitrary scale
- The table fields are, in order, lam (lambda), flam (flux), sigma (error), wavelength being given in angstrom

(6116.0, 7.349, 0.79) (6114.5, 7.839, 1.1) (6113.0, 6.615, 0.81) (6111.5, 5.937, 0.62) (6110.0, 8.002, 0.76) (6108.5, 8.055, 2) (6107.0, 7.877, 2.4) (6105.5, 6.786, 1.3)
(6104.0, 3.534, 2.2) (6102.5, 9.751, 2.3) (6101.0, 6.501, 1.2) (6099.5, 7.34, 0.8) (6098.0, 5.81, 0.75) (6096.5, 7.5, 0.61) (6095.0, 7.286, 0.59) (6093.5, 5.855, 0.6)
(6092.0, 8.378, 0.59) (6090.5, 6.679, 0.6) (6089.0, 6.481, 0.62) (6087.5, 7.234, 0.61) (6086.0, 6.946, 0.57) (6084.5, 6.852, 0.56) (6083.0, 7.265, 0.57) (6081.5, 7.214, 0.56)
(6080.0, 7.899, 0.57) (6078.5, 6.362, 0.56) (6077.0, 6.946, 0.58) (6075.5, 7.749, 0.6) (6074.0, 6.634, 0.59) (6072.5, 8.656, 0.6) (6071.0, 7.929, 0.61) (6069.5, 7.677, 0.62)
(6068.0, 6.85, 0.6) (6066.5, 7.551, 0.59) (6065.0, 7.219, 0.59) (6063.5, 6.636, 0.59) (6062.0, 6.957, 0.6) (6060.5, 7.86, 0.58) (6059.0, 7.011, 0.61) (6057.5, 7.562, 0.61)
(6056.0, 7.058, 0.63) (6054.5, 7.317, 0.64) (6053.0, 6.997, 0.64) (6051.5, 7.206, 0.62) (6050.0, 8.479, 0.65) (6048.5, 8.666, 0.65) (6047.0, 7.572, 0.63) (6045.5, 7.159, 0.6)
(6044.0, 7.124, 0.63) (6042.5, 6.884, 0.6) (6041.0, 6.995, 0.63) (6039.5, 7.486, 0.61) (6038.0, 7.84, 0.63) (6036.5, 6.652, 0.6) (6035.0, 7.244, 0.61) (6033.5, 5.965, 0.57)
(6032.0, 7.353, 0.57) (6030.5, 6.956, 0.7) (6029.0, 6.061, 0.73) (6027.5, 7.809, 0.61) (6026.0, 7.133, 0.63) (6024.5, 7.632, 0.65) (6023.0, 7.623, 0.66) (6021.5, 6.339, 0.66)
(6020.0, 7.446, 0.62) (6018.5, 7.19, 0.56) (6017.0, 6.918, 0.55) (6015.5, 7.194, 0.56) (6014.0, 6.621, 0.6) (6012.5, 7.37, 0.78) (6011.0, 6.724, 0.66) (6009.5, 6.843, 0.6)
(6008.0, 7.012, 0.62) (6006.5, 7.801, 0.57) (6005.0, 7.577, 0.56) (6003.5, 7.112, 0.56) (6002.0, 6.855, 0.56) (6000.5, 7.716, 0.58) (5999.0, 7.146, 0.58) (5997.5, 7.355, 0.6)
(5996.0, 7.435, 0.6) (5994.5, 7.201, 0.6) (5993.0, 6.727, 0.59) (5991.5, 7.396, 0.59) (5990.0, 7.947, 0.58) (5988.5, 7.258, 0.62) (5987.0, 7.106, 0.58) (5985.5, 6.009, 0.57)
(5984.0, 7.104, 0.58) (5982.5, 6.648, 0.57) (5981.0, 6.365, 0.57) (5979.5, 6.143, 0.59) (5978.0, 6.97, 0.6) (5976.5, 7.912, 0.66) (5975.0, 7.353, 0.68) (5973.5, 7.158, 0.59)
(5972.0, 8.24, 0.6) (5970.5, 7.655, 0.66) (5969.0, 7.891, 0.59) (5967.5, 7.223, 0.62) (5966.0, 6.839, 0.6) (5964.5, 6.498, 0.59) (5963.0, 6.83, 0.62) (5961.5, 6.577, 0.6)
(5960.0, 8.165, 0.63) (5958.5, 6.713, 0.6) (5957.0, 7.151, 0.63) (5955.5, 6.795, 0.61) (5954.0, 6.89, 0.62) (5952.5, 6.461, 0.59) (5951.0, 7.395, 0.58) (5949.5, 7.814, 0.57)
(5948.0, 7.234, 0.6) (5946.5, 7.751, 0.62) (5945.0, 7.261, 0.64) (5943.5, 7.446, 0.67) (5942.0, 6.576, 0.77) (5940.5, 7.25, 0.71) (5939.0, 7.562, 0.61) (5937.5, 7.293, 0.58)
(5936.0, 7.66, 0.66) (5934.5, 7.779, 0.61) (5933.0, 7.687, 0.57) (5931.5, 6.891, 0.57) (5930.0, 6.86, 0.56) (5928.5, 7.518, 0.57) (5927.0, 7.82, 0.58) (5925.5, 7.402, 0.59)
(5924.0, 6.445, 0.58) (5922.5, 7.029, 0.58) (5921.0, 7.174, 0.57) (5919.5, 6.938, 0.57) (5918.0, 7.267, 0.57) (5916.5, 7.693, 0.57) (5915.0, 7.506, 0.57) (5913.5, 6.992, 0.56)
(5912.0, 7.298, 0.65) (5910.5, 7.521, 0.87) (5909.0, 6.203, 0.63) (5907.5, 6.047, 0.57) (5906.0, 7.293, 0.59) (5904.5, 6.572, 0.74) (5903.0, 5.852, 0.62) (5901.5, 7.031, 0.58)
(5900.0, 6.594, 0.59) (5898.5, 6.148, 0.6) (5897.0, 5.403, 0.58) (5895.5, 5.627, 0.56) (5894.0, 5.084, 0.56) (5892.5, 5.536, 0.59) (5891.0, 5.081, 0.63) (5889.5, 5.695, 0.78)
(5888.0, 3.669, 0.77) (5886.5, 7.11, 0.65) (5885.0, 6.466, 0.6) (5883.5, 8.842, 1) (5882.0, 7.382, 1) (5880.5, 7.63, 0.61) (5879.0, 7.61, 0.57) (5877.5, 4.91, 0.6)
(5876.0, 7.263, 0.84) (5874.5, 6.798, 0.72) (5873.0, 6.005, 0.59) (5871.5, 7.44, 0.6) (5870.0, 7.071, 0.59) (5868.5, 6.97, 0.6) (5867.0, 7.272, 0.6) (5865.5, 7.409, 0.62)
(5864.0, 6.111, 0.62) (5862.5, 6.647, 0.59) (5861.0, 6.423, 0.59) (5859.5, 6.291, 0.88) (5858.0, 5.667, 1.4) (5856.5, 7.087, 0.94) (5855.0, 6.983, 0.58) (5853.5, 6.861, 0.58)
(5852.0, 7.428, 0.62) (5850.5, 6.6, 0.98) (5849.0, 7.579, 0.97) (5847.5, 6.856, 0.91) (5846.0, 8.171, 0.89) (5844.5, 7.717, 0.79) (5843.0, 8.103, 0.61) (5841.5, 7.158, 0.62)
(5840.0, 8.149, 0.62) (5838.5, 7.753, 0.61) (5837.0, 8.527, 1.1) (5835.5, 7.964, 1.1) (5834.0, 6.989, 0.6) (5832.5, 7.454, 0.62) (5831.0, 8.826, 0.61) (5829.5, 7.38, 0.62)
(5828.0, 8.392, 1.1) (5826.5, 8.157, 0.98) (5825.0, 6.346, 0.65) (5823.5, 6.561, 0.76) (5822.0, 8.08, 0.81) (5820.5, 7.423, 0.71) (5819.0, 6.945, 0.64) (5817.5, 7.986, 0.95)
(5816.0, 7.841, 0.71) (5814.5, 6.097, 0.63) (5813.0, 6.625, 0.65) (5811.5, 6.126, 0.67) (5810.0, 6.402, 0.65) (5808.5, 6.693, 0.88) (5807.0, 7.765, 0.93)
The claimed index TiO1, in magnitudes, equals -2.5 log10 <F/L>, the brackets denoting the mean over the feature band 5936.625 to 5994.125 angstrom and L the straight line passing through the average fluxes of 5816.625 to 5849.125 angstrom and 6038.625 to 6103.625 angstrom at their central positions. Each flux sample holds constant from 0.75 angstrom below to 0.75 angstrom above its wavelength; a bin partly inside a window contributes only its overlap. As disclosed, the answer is 0.04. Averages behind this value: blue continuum 7.66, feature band 7.15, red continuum 7.27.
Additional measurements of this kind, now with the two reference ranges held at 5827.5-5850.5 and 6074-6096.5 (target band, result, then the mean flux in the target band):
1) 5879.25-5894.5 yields 0.21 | 6.31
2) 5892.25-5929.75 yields 0.12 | 6.74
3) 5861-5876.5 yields 0.12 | 6.87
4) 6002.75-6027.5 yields 0.01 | 7.18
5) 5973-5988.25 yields 0.07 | 6.88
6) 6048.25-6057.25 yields -0.06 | 7.56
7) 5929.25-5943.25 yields 0.03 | 7.29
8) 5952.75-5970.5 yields 0.05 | 7.06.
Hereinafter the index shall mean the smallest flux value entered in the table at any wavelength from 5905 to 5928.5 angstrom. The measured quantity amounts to 6.047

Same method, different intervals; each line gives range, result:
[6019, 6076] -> 5.965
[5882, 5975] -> 3.669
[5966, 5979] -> 6.839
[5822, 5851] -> 6.346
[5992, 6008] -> 6.727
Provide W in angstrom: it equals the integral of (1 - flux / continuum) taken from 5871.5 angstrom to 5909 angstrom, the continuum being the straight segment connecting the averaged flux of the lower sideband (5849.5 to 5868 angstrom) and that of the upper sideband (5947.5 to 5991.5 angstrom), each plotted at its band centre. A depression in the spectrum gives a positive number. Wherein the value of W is 2.8 angstrom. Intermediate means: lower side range 6.75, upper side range 7.12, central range 6.34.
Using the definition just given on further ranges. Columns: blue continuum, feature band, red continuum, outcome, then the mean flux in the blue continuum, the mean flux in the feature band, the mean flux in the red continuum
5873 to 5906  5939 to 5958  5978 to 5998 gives -1.3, 6.32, 7.18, 6.97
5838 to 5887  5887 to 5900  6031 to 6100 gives 3.1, 7.08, 5.39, 7.22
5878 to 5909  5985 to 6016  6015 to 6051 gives -0.7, 6.32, 7.17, 7.24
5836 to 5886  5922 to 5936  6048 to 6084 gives -0.2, 7.13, 7.3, 7.39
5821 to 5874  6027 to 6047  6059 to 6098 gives 0.4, 7.27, 7.05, 7.19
